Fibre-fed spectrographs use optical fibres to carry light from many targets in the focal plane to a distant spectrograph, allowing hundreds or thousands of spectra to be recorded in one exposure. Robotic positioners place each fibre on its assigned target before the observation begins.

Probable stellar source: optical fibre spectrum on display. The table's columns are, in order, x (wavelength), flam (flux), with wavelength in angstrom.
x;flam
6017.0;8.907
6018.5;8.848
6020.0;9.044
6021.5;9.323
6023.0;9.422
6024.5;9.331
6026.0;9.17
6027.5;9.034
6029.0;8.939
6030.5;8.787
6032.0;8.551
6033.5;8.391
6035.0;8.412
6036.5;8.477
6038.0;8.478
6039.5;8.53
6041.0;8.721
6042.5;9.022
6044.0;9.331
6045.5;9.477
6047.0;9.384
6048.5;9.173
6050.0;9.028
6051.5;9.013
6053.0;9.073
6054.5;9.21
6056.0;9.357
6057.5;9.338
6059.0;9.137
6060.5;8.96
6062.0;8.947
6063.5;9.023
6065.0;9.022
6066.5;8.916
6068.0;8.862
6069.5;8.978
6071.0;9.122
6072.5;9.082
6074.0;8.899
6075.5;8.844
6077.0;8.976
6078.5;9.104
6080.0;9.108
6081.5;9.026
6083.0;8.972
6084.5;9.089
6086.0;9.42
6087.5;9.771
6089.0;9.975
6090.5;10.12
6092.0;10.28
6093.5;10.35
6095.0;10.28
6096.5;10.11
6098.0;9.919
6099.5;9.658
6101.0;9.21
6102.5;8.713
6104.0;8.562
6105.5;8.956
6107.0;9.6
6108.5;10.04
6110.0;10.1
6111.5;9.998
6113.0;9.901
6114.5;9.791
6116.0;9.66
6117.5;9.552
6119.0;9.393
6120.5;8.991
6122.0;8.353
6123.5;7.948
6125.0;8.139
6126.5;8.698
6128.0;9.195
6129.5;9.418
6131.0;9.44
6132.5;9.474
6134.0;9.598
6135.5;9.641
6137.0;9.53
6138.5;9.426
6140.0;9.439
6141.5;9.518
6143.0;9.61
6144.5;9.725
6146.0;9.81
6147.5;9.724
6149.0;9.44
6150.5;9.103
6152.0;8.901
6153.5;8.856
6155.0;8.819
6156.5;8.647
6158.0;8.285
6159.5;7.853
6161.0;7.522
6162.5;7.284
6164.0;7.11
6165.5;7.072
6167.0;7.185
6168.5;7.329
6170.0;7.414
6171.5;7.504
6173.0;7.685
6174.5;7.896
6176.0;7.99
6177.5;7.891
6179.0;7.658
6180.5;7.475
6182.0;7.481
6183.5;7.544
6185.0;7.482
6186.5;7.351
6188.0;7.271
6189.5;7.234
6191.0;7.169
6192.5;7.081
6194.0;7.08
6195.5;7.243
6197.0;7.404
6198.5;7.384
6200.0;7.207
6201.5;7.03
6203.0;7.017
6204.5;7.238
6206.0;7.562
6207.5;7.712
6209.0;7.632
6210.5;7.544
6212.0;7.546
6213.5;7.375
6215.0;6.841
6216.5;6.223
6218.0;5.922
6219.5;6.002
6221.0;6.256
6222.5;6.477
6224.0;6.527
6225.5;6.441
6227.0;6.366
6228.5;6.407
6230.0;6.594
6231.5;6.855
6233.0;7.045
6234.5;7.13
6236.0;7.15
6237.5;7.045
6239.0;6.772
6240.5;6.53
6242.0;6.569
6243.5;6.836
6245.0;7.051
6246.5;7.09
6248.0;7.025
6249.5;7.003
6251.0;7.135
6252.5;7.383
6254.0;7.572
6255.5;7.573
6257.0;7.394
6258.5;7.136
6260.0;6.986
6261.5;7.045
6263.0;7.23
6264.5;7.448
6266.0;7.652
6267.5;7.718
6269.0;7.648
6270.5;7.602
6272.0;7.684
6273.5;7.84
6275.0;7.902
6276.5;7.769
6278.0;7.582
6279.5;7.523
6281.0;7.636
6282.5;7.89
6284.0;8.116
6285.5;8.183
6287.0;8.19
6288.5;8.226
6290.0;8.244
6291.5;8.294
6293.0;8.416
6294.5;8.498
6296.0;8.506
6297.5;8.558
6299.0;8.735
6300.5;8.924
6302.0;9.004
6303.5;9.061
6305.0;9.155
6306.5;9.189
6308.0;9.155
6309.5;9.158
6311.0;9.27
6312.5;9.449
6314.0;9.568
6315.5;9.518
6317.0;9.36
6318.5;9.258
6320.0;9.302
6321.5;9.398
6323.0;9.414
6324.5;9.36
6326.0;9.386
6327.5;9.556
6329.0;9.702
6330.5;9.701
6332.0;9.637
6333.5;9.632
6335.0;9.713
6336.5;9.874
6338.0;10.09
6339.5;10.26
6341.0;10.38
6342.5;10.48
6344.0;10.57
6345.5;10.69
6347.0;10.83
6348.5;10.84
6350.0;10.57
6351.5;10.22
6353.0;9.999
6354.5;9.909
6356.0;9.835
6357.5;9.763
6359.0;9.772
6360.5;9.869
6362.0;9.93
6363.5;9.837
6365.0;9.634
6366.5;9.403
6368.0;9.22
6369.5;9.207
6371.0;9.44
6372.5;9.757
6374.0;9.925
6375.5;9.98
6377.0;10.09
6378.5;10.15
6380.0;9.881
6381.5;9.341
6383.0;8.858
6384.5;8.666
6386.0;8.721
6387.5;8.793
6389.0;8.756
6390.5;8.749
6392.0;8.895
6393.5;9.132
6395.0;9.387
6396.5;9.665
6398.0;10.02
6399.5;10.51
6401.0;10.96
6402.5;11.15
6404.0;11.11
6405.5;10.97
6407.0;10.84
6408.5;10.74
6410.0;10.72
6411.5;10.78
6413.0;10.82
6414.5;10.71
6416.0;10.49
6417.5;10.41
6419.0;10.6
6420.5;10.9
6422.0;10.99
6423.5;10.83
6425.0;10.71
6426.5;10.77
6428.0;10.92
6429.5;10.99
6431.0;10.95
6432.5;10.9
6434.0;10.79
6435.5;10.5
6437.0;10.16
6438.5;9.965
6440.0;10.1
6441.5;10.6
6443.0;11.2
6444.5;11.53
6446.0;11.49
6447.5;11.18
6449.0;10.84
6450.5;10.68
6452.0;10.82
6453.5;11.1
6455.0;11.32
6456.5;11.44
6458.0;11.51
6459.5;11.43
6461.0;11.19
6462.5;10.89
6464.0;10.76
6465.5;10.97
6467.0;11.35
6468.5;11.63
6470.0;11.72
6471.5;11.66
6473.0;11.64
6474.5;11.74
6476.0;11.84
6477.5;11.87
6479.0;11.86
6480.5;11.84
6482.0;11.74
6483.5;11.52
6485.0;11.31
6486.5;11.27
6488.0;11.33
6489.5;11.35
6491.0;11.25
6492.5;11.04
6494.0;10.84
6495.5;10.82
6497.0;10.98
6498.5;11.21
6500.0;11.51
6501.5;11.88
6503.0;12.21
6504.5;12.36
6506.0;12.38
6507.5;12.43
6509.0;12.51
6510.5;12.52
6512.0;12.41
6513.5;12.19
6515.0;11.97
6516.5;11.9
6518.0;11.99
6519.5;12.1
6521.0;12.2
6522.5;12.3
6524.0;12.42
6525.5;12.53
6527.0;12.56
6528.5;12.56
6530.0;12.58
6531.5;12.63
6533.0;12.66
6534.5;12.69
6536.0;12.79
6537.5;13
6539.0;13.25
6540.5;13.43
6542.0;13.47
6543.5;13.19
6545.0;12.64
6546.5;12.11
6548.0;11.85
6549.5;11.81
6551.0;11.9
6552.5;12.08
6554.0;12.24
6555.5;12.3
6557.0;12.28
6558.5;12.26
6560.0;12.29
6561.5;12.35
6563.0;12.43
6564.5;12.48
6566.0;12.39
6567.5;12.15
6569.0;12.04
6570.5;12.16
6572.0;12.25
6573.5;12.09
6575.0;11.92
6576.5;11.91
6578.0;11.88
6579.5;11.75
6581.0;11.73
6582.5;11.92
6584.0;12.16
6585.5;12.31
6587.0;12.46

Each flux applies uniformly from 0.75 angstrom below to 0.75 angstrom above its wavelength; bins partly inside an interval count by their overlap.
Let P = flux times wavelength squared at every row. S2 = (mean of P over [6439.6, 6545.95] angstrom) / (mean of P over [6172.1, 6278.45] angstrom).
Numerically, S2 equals 1.79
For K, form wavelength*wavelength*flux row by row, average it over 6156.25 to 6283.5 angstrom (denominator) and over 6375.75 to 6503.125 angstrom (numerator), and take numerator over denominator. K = 1.59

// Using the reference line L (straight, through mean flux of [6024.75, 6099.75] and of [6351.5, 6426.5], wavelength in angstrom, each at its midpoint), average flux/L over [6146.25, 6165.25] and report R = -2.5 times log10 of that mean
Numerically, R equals 0.11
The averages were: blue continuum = 9.17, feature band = 8.46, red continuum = 9.99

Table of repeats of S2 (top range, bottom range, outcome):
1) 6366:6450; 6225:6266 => 1.54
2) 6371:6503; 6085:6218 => 1.39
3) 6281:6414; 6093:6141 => 1.10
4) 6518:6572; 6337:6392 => 1.35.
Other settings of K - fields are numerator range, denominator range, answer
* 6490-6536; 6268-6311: 1.55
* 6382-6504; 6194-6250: 1.68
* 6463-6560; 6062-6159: 1.47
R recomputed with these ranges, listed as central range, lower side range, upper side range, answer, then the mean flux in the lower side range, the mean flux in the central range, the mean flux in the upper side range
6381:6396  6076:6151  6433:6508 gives 0.21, 9.44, 8.94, 11.3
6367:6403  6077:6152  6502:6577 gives 0.19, 9.44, 9.54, 12.4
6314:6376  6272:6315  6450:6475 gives -0.06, 8.49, 9.83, 11.3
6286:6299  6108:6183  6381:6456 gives 0.15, 8.72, 8.38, 10.4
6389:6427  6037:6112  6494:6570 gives 0.11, 9.28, 10.4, 12.3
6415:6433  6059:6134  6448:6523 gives 0.04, 9.31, 10.8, 11.6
